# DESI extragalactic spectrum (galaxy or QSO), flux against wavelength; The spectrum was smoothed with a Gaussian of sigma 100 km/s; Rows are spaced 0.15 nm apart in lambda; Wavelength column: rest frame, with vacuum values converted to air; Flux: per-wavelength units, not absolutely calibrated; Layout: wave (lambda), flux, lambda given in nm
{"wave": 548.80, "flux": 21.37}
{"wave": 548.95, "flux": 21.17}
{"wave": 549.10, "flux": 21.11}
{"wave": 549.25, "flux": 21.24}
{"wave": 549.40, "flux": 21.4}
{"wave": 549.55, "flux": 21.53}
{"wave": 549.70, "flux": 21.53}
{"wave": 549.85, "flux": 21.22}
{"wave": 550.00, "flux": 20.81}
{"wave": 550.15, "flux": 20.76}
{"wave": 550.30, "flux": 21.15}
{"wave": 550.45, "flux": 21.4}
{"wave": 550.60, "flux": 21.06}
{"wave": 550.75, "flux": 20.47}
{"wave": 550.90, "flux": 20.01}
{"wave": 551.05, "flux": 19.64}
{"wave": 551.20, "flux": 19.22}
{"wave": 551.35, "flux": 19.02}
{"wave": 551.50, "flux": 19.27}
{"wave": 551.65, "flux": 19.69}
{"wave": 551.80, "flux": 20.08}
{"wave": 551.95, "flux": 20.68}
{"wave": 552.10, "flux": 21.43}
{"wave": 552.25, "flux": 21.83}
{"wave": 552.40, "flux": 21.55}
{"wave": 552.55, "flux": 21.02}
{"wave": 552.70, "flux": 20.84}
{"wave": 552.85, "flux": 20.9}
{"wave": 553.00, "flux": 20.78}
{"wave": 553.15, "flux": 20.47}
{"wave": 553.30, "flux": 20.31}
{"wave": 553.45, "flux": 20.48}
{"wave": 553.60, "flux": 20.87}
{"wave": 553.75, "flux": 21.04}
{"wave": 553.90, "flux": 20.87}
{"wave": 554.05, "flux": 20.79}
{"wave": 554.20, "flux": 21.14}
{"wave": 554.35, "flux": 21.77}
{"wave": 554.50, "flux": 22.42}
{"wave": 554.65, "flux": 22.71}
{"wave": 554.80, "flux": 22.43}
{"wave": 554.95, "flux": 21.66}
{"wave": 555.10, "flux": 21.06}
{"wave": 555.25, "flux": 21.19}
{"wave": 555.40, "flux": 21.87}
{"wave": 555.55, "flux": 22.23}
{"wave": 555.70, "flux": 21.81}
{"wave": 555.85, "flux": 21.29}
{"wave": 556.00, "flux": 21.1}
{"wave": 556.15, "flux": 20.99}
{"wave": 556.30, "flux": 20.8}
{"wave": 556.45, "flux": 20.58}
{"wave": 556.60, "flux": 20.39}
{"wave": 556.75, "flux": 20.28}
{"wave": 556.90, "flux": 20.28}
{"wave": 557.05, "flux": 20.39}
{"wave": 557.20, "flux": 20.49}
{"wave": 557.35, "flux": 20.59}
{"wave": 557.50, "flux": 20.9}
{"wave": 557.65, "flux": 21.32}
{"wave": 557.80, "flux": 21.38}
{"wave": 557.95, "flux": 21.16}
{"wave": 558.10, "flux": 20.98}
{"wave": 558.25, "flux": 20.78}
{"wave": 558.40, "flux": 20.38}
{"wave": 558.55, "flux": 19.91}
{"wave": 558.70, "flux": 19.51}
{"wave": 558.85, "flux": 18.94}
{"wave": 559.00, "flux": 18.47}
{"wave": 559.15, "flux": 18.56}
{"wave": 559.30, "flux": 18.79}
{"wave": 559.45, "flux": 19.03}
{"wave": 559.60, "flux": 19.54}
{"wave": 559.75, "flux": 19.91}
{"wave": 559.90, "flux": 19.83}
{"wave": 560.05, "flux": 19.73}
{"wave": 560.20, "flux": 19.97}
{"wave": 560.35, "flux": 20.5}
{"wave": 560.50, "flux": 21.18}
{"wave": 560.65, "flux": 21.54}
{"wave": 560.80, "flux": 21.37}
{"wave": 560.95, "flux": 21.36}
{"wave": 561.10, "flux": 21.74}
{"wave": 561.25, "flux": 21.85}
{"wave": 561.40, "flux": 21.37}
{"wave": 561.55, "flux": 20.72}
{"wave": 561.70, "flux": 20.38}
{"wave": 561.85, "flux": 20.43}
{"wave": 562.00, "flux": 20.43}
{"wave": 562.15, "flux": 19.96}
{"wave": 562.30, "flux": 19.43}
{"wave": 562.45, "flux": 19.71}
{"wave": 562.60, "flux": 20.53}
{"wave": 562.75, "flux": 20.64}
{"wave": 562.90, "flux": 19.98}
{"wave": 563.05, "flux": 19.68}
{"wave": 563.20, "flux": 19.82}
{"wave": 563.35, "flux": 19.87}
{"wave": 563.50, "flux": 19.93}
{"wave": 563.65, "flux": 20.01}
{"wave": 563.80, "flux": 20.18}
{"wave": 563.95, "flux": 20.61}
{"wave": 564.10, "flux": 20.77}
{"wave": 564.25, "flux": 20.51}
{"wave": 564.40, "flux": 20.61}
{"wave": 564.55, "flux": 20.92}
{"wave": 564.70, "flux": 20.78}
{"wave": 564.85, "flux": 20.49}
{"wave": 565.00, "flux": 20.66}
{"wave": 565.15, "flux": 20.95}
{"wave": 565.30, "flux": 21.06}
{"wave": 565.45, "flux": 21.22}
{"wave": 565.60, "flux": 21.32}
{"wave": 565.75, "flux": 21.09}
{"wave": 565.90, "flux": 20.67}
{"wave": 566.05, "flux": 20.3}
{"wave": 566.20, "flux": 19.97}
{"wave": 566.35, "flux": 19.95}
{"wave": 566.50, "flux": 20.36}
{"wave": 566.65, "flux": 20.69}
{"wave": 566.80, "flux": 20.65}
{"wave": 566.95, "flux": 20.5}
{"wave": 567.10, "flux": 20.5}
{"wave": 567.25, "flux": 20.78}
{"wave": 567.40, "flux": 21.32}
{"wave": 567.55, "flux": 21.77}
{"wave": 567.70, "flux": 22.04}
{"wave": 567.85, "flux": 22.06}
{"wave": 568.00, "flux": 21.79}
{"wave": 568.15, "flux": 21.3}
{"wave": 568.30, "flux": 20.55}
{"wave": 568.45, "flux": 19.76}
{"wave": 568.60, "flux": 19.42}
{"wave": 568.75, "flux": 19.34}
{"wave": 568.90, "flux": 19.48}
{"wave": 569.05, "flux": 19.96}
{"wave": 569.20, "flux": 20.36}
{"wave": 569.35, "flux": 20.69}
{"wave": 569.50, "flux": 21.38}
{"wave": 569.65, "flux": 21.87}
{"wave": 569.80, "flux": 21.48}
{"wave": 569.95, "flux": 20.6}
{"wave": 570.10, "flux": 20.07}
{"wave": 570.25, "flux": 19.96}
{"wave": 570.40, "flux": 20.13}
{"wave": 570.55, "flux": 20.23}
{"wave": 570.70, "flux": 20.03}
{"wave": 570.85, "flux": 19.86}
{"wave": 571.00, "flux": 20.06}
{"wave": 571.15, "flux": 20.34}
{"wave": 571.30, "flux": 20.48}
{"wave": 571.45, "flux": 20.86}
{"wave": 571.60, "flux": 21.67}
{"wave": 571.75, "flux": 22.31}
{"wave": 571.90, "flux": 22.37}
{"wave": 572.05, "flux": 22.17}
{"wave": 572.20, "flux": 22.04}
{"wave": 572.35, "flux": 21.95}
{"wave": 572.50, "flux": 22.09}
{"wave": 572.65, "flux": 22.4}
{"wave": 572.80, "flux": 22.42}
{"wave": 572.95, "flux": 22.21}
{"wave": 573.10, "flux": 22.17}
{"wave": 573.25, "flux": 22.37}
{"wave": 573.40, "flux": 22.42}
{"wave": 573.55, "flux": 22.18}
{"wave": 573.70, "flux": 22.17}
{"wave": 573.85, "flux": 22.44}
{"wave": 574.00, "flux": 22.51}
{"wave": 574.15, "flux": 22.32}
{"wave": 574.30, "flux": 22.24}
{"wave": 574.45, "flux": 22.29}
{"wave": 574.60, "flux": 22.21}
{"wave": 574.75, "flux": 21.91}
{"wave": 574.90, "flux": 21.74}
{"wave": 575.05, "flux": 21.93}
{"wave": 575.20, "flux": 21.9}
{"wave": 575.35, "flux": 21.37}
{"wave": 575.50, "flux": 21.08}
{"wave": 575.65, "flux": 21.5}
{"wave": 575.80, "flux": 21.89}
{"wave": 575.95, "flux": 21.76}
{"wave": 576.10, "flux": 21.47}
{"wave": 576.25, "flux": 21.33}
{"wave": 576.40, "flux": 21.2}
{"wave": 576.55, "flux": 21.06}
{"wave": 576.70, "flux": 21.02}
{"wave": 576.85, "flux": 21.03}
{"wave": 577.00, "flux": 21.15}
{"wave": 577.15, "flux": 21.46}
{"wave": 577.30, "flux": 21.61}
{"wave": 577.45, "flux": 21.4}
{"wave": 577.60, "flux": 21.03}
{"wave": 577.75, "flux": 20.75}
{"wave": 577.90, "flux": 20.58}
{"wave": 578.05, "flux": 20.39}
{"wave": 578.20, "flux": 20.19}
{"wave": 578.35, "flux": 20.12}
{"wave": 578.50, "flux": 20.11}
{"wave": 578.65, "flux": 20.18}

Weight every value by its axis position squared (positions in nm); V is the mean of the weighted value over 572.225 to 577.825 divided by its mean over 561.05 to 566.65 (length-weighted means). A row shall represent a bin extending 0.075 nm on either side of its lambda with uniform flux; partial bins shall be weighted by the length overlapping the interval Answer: 1.1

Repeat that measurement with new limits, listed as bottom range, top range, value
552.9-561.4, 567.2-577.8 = 1.09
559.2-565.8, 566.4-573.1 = 1.05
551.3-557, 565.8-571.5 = 1.03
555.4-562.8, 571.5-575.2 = 1.14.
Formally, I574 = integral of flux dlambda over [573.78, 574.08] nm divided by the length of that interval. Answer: 22.5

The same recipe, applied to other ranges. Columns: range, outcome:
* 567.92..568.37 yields 21.2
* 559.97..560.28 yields 19.9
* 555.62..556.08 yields 21.4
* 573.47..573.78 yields 22.2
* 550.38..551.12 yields 20.5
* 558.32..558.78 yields 19.9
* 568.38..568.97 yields 19.5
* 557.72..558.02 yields 21.3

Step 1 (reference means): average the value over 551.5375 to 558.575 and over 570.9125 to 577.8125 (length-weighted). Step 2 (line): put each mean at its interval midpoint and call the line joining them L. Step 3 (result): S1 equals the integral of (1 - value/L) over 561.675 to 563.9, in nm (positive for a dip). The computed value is 0.13 nm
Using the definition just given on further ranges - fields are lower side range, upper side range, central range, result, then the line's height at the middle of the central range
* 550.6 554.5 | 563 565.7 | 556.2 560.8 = 0.08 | 20.6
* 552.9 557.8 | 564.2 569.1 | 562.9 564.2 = 0.04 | 20.8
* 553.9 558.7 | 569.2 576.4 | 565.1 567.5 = 0.07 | 21.4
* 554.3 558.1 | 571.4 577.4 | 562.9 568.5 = 0.23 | 21.6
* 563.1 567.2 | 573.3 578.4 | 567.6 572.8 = 0.02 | 21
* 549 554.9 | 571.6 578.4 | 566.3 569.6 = 0.12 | 21.5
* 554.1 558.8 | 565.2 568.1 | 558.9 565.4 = 0.21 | 21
